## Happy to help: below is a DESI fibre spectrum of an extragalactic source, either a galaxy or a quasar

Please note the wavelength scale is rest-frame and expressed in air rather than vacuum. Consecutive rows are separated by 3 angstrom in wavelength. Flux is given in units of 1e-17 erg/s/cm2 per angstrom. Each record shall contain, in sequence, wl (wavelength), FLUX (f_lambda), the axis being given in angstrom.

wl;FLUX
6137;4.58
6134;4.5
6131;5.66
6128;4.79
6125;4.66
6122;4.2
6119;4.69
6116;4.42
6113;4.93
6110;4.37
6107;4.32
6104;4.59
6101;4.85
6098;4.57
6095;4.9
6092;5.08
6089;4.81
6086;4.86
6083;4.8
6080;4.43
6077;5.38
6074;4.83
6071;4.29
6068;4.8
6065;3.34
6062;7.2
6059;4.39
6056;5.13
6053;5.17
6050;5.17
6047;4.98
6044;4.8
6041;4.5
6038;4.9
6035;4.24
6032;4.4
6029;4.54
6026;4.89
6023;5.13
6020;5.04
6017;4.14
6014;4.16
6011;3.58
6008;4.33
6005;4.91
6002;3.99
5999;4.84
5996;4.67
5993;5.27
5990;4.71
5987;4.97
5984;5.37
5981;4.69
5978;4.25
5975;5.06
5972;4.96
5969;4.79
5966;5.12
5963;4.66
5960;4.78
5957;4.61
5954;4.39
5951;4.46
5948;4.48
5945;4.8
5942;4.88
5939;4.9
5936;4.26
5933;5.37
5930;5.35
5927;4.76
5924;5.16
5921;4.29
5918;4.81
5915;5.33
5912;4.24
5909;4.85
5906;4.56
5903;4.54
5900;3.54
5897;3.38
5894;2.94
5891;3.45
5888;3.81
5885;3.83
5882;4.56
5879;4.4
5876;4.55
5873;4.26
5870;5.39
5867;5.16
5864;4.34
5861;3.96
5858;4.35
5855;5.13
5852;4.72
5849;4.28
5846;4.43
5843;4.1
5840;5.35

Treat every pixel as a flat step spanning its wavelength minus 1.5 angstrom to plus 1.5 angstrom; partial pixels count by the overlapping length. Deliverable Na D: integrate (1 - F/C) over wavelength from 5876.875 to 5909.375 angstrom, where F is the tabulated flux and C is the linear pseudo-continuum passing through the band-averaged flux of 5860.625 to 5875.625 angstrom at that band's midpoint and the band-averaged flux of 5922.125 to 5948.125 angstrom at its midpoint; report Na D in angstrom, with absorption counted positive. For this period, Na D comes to 5.4 angstrom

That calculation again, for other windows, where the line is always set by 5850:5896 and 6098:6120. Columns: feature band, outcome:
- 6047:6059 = -1.4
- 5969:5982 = -0.9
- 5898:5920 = -0.8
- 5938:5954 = -1.0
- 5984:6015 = -0.9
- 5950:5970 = -1.2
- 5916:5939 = -2.6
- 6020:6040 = -0.9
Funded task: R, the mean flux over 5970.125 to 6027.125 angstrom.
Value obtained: 4.68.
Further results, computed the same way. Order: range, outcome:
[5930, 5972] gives 4.76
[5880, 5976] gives 4.53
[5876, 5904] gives 3.85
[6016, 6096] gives 4.82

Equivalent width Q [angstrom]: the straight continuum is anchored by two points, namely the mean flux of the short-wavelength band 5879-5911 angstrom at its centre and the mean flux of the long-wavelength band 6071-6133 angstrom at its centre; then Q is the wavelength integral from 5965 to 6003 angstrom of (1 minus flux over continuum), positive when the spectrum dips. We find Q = -4.65 angstrom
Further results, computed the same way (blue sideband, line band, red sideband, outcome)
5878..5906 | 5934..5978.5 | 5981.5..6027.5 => -4.0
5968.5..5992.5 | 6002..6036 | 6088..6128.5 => 2.4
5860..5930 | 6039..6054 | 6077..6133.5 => -0.9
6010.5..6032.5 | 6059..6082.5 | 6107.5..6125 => -1.7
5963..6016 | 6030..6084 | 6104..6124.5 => -2.7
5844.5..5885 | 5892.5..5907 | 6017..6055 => 2.6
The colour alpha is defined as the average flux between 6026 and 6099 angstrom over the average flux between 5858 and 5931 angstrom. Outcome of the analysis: 1.1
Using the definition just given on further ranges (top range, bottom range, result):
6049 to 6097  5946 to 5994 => 1.03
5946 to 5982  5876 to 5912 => 1.17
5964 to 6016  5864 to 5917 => 1.09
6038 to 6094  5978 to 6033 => 1.05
